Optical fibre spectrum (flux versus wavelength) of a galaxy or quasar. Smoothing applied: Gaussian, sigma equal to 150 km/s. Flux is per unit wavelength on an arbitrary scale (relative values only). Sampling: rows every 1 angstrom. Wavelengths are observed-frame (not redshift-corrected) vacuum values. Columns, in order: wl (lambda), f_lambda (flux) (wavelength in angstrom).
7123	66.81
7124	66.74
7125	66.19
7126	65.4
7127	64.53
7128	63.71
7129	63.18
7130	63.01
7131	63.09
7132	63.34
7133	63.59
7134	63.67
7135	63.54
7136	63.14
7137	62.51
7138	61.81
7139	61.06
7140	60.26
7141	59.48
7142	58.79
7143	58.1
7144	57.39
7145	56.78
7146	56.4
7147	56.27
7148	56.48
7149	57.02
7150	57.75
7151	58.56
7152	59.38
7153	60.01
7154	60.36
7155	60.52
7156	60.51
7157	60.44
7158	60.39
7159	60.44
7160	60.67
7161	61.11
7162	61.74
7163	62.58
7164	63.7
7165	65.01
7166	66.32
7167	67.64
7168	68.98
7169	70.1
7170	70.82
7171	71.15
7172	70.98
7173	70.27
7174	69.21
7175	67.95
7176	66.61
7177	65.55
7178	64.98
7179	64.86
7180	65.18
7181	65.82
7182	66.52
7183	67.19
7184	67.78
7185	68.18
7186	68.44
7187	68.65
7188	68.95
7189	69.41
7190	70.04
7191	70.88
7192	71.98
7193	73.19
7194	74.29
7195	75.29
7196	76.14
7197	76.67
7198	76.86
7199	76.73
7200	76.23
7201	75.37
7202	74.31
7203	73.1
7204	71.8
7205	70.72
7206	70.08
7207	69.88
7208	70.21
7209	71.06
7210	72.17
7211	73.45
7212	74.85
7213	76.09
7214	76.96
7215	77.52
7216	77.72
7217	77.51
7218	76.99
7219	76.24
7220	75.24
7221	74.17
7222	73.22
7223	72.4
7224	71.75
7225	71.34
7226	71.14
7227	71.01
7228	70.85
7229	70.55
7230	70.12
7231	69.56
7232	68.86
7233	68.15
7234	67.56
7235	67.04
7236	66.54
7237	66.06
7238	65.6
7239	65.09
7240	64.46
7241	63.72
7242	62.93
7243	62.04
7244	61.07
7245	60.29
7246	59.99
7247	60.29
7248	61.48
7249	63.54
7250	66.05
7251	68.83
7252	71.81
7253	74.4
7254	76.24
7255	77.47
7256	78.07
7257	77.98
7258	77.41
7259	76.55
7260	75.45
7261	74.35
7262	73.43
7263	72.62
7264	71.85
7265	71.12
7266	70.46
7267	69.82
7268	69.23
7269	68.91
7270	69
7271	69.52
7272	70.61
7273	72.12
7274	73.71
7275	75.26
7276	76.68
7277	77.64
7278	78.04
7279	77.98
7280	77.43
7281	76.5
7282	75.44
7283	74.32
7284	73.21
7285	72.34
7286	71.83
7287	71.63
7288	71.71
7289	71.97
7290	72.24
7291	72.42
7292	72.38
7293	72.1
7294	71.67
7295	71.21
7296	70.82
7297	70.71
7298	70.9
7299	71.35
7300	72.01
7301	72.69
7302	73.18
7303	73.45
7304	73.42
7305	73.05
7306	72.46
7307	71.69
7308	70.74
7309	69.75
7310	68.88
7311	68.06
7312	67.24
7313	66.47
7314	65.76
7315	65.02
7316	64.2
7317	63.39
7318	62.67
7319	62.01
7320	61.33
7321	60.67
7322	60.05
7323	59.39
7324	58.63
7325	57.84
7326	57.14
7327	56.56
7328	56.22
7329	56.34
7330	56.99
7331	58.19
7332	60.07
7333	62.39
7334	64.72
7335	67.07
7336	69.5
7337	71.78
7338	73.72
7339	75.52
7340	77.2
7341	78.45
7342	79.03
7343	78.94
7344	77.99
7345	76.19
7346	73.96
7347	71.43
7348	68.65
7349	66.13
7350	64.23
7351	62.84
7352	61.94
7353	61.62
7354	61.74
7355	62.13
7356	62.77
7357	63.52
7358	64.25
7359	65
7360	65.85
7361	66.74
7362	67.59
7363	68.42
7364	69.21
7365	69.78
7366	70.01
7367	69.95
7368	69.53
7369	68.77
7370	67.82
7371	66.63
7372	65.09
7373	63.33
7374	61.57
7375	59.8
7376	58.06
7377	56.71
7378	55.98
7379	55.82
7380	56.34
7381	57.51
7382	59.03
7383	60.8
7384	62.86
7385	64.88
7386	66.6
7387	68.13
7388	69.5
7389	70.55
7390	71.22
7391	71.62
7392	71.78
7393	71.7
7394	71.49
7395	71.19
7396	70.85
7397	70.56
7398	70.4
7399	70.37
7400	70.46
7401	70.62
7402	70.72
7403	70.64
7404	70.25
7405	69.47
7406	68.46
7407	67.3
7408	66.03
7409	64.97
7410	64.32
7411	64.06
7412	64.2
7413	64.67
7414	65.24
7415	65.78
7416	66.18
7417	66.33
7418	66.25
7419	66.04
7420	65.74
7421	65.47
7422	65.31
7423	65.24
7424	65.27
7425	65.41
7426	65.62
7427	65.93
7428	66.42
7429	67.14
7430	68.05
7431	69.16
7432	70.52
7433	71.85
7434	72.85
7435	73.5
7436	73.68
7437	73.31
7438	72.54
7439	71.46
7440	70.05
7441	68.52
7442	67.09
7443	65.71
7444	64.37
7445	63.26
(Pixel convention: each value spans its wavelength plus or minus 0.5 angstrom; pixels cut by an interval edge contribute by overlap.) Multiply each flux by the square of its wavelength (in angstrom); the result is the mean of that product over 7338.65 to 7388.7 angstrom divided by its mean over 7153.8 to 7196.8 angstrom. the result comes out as 1.0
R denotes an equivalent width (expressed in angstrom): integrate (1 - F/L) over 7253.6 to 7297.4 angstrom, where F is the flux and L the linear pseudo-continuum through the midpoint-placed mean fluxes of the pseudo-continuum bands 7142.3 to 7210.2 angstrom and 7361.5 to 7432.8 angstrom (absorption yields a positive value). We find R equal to -4.5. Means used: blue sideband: 66.7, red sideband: 66.5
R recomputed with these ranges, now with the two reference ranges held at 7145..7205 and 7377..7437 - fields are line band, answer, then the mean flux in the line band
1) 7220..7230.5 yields -0.8 angstrom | 71.8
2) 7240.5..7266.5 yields -1.1 angstrom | 69.6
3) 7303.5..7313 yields -0.5 angstrom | 70.4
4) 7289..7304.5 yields -1.2 angstrom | 72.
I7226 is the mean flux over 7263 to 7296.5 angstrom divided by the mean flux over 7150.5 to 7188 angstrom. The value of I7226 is 1.12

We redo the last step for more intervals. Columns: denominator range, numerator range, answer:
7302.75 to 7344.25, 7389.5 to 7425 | 1.02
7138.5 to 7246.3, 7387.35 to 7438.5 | 1.01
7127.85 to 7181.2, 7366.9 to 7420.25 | 1.05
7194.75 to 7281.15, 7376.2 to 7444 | 0.94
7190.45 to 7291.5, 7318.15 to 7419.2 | 0.92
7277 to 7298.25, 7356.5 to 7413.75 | 0.91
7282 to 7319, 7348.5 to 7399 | 0.93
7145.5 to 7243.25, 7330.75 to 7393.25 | 0.97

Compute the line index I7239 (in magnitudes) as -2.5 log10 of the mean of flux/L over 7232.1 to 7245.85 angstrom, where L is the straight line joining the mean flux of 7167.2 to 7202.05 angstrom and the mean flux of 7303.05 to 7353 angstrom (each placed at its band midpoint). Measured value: 0.070 mag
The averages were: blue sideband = 70.4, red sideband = 66.7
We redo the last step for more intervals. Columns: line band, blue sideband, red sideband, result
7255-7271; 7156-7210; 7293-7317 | -0.05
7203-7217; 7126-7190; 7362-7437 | -0.14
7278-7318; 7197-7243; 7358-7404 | -0.03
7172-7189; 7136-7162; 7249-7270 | -0.07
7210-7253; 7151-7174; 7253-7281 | 0.02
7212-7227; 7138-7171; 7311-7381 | -0.19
